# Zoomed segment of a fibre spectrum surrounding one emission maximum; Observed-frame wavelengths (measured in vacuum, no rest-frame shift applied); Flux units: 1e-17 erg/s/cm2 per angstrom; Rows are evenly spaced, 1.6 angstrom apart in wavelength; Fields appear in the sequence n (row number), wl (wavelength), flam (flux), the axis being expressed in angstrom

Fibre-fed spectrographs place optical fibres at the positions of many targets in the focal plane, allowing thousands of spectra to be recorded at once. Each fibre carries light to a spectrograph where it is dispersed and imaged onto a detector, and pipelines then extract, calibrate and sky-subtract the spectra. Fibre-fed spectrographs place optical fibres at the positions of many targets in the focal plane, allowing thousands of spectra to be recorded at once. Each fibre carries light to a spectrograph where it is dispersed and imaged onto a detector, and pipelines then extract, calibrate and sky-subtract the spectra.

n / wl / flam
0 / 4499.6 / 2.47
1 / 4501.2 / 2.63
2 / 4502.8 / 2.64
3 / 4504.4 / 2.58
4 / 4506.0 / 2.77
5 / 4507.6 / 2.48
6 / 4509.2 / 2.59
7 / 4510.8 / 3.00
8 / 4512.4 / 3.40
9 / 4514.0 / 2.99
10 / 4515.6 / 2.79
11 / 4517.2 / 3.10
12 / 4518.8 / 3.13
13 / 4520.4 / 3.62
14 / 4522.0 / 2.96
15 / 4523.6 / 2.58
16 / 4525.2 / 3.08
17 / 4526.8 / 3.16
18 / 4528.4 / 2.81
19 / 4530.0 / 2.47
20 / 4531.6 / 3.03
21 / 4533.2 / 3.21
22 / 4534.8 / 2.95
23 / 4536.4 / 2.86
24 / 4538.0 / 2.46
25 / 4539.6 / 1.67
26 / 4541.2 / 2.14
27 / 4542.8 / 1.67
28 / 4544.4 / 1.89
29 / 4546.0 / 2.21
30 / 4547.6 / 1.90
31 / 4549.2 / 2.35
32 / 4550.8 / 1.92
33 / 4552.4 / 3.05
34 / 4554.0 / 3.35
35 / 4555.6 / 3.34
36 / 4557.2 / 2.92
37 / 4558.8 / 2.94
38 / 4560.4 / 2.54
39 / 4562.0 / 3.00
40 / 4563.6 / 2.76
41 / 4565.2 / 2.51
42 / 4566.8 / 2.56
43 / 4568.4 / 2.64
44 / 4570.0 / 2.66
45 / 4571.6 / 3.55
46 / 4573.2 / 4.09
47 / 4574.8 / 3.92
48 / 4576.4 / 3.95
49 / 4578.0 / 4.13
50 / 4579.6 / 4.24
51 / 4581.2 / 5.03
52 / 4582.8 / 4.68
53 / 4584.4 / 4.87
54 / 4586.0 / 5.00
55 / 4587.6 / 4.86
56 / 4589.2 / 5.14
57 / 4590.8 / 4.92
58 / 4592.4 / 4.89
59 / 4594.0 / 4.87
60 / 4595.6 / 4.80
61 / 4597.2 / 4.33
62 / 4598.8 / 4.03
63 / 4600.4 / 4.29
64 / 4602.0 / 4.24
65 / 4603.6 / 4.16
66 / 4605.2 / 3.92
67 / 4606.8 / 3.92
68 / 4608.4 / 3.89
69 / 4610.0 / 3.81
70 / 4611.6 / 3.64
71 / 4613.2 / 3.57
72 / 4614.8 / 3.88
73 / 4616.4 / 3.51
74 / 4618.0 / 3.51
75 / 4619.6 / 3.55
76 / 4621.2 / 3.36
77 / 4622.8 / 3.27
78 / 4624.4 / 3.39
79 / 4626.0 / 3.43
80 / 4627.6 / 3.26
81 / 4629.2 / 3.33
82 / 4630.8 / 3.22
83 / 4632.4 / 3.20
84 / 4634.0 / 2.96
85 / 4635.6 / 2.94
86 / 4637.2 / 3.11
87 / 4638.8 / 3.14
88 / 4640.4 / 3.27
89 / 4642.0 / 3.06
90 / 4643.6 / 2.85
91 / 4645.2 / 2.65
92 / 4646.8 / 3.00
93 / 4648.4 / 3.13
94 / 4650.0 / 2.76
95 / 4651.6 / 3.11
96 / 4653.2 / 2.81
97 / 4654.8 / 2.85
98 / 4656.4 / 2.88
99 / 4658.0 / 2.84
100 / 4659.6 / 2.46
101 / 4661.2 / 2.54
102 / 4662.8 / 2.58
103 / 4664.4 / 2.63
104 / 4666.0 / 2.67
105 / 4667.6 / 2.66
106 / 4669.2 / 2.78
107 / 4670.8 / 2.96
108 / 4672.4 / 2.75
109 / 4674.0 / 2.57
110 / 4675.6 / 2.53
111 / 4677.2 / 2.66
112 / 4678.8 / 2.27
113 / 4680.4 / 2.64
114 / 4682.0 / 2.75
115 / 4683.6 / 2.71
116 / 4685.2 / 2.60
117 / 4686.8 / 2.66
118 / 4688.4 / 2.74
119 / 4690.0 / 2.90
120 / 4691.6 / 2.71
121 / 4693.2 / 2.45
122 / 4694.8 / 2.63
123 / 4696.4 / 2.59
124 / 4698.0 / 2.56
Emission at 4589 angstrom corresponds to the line C IV 1549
